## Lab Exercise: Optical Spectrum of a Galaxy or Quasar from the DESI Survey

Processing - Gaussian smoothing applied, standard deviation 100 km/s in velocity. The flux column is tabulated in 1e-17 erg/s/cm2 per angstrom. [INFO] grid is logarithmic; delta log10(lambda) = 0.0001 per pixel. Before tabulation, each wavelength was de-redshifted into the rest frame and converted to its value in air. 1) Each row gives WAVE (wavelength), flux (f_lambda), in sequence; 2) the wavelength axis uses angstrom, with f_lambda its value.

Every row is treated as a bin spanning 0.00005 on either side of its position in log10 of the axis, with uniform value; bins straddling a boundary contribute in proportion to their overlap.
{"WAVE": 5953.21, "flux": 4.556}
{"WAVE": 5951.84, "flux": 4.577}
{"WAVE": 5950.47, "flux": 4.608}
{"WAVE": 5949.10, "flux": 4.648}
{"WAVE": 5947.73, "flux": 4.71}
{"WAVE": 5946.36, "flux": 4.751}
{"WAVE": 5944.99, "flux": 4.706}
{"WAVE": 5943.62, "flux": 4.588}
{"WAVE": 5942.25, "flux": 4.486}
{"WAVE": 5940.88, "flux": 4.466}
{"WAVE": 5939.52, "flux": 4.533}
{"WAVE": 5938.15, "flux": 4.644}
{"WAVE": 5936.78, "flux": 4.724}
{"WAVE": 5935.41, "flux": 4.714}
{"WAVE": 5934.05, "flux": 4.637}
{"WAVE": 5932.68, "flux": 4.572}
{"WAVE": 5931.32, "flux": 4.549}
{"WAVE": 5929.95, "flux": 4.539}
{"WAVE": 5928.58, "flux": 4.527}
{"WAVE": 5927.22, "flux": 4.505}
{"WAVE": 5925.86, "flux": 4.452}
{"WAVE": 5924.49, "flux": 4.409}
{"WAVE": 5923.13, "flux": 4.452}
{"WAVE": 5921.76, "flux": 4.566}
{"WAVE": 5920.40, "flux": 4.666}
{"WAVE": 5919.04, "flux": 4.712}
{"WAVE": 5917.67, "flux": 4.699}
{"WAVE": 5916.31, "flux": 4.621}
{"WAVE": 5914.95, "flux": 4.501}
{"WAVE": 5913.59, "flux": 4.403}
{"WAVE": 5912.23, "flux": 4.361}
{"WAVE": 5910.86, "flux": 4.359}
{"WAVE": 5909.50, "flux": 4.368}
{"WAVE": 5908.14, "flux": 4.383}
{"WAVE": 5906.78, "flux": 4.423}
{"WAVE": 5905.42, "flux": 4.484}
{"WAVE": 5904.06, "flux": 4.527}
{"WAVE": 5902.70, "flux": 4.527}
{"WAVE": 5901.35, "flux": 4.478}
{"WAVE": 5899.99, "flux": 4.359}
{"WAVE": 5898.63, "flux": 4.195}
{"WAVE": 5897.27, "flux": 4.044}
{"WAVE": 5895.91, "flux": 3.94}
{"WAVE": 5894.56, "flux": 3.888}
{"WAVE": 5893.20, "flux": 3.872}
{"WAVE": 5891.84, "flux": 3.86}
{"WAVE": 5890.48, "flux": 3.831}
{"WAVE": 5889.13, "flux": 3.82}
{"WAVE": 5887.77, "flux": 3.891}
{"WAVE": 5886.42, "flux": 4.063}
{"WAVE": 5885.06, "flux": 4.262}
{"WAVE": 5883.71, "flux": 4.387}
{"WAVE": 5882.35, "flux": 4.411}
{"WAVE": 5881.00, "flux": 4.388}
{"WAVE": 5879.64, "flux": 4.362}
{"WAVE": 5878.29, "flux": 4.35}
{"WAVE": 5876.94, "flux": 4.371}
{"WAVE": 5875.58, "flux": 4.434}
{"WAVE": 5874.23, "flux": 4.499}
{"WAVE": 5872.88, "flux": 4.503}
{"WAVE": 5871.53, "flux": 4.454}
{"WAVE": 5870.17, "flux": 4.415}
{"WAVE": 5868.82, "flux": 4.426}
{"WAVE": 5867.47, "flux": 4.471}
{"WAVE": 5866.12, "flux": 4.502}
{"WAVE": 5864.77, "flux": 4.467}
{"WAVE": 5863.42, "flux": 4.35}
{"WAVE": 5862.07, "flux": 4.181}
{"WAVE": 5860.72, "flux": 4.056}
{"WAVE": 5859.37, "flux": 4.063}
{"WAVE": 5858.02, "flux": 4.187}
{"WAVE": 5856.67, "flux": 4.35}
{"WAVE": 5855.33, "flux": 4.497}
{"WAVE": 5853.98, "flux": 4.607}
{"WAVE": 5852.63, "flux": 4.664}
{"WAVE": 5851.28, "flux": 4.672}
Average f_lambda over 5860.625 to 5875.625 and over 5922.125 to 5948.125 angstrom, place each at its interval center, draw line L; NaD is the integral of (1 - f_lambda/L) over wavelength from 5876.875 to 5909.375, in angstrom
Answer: 1.9 angstrom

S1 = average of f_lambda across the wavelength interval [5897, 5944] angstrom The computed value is 4.5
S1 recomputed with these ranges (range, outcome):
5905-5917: 4.43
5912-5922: 4.58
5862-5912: 4.29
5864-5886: 4.41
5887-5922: 4.3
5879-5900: 4.09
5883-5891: 4.05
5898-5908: 4.43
